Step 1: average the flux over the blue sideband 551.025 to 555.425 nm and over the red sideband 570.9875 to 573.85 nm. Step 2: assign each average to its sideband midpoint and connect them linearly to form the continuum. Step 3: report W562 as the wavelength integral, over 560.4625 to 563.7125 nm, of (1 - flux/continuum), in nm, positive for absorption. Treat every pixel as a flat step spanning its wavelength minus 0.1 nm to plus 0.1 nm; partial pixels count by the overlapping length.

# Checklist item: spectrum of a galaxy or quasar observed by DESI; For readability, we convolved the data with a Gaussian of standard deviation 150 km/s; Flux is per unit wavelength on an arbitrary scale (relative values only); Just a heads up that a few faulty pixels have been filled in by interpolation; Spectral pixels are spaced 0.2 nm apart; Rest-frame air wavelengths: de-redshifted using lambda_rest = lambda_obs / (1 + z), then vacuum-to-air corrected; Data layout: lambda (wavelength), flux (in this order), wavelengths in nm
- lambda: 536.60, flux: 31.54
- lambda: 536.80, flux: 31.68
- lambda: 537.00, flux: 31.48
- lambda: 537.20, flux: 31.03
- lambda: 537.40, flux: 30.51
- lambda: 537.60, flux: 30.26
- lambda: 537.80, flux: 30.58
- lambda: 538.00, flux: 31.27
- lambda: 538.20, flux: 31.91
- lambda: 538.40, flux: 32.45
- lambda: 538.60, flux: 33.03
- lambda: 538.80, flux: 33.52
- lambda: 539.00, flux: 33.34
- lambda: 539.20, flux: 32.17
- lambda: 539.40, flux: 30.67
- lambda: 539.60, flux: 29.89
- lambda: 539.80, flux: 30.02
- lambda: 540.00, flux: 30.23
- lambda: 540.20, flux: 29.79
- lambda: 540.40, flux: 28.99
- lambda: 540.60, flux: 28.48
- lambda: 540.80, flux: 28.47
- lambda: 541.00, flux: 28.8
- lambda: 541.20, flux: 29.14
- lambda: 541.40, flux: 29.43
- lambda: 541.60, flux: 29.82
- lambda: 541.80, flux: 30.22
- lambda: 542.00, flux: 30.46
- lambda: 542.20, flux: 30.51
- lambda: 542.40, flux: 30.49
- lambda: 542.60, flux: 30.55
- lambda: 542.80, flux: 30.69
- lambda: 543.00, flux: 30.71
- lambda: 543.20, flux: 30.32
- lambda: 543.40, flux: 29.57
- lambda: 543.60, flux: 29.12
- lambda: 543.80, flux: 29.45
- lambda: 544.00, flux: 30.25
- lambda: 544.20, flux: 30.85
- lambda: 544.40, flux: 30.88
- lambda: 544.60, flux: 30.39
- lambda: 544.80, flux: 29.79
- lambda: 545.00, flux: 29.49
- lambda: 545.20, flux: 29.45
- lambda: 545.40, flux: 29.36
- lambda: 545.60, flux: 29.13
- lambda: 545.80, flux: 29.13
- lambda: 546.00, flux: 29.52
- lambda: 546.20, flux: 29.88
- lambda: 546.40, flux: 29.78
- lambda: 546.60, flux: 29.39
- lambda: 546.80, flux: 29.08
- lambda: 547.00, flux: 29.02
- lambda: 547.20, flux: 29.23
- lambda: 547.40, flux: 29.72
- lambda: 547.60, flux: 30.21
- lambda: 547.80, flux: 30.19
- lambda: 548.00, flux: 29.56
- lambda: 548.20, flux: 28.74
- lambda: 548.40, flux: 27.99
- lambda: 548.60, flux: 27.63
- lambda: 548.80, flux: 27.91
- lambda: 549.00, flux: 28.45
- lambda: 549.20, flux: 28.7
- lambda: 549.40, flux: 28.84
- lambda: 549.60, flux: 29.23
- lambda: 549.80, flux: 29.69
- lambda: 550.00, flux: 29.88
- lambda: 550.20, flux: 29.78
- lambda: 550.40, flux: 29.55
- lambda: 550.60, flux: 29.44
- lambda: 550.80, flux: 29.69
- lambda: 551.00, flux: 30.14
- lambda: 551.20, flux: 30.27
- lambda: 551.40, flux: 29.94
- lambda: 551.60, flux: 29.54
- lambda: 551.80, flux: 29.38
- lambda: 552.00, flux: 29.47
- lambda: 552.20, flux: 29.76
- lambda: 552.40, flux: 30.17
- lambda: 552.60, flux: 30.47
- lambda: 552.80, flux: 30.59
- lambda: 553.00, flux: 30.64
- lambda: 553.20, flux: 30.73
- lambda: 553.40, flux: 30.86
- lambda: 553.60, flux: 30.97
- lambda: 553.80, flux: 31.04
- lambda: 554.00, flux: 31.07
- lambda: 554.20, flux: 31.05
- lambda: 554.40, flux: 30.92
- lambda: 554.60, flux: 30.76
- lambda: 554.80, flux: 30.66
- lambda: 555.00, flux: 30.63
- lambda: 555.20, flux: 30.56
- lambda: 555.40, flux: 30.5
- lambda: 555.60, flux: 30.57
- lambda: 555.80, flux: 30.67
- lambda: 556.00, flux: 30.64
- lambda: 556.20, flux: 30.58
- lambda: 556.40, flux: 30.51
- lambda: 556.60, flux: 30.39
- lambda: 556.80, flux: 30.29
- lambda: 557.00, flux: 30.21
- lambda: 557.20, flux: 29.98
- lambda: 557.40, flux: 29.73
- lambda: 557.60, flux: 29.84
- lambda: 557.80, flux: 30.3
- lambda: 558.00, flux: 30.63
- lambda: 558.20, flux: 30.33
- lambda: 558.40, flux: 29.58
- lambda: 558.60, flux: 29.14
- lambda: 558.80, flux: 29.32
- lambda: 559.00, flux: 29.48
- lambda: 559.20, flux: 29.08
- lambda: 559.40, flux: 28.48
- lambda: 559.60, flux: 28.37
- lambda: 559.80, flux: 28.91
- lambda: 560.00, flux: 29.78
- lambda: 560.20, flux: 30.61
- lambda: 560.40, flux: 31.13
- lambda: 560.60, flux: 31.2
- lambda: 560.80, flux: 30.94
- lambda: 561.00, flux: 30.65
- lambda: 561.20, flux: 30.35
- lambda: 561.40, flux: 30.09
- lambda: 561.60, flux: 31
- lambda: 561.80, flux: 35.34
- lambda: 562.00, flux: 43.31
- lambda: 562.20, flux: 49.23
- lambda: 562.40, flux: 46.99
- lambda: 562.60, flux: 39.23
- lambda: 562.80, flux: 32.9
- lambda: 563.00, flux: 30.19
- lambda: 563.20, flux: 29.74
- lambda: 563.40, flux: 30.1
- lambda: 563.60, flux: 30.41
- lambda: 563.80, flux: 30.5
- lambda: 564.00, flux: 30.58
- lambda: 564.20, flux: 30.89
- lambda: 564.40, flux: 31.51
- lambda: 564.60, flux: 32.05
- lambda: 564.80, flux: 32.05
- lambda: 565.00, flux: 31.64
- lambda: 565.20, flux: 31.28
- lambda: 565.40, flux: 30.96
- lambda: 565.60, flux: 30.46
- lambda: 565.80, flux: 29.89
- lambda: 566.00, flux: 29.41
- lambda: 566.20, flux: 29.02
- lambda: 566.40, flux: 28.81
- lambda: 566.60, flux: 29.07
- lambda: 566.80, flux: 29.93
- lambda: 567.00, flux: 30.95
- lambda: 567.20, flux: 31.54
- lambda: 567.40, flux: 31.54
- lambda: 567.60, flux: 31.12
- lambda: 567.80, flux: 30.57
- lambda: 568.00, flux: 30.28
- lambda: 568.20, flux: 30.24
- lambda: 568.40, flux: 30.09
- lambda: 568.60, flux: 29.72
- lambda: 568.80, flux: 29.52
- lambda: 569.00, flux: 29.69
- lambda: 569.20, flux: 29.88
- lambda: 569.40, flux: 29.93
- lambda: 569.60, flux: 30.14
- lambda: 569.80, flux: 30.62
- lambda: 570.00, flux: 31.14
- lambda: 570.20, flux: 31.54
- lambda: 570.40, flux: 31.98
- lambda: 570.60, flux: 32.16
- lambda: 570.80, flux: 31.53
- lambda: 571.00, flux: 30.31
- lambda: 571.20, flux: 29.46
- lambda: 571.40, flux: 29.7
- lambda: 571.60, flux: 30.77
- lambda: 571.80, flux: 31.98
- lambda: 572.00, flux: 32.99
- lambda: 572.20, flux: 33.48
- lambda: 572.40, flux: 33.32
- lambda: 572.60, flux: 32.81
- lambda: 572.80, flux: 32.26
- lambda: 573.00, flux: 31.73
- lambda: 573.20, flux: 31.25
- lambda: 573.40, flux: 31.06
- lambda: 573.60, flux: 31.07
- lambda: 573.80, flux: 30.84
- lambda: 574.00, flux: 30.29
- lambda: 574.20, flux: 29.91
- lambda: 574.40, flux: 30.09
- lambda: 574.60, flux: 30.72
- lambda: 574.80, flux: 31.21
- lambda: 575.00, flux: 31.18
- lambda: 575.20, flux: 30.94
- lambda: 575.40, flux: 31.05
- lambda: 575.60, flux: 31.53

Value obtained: -0.36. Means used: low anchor 30.4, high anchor 31.6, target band 34.4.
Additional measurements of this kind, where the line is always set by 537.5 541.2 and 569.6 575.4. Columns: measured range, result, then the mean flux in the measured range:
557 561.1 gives 0.15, 29.9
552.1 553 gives 0.02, 30.3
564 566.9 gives 0.06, 30.5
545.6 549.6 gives 0.23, 29.1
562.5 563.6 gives -0.04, 32.2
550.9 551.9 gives 0.03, 29.9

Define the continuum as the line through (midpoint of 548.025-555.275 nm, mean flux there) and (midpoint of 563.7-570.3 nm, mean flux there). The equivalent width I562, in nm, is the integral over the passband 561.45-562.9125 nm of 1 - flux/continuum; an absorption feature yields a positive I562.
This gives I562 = -0.435 nm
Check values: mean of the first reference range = 29.9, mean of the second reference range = 30.5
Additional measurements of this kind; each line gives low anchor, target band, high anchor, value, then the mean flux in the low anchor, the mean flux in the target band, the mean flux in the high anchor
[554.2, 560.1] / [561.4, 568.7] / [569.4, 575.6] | -0.39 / 30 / 32.3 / 31.2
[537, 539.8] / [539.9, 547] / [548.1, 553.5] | 0.22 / 31.5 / 29.7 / 29.5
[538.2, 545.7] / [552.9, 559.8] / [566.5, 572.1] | 0.06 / 30.3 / 30.2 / 30.7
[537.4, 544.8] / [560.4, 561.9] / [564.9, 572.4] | -0.04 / 30.5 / 31.4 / 30.7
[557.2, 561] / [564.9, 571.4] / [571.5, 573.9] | 0.17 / 29.9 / 30.4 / 32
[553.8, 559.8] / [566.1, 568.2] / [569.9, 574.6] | 0.05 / 30.1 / 30.3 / 31.4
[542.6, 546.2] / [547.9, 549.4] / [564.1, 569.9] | 0.08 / 29.9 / 28.5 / 30.4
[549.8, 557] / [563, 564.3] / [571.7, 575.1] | 0.03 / 30.3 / 30.4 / 31.5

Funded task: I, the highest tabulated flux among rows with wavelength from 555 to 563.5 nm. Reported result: 49.23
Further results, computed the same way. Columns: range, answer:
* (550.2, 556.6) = 31.07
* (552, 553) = 30.64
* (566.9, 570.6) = 32.16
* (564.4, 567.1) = 32.05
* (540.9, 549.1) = 30.88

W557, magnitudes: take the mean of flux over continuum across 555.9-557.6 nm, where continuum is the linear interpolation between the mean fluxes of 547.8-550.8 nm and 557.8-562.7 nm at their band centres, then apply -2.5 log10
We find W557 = 0.04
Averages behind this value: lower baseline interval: 29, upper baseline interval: 32.6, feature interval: 30.3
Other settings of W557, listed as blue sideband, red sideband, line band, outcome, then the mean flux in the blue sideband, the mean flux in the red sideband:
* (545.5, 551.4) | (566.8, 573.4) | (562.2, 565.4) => -0.09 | 29.3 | 31.1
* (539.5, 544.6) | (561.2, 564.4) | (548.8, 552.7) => 0.08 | 29.9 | 34.5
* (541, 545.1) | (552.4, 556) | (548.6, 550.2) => 0.06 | 30.1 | 30.7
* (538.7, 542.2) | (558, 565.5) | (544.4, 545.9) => 0.04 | 30.2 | 32.1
